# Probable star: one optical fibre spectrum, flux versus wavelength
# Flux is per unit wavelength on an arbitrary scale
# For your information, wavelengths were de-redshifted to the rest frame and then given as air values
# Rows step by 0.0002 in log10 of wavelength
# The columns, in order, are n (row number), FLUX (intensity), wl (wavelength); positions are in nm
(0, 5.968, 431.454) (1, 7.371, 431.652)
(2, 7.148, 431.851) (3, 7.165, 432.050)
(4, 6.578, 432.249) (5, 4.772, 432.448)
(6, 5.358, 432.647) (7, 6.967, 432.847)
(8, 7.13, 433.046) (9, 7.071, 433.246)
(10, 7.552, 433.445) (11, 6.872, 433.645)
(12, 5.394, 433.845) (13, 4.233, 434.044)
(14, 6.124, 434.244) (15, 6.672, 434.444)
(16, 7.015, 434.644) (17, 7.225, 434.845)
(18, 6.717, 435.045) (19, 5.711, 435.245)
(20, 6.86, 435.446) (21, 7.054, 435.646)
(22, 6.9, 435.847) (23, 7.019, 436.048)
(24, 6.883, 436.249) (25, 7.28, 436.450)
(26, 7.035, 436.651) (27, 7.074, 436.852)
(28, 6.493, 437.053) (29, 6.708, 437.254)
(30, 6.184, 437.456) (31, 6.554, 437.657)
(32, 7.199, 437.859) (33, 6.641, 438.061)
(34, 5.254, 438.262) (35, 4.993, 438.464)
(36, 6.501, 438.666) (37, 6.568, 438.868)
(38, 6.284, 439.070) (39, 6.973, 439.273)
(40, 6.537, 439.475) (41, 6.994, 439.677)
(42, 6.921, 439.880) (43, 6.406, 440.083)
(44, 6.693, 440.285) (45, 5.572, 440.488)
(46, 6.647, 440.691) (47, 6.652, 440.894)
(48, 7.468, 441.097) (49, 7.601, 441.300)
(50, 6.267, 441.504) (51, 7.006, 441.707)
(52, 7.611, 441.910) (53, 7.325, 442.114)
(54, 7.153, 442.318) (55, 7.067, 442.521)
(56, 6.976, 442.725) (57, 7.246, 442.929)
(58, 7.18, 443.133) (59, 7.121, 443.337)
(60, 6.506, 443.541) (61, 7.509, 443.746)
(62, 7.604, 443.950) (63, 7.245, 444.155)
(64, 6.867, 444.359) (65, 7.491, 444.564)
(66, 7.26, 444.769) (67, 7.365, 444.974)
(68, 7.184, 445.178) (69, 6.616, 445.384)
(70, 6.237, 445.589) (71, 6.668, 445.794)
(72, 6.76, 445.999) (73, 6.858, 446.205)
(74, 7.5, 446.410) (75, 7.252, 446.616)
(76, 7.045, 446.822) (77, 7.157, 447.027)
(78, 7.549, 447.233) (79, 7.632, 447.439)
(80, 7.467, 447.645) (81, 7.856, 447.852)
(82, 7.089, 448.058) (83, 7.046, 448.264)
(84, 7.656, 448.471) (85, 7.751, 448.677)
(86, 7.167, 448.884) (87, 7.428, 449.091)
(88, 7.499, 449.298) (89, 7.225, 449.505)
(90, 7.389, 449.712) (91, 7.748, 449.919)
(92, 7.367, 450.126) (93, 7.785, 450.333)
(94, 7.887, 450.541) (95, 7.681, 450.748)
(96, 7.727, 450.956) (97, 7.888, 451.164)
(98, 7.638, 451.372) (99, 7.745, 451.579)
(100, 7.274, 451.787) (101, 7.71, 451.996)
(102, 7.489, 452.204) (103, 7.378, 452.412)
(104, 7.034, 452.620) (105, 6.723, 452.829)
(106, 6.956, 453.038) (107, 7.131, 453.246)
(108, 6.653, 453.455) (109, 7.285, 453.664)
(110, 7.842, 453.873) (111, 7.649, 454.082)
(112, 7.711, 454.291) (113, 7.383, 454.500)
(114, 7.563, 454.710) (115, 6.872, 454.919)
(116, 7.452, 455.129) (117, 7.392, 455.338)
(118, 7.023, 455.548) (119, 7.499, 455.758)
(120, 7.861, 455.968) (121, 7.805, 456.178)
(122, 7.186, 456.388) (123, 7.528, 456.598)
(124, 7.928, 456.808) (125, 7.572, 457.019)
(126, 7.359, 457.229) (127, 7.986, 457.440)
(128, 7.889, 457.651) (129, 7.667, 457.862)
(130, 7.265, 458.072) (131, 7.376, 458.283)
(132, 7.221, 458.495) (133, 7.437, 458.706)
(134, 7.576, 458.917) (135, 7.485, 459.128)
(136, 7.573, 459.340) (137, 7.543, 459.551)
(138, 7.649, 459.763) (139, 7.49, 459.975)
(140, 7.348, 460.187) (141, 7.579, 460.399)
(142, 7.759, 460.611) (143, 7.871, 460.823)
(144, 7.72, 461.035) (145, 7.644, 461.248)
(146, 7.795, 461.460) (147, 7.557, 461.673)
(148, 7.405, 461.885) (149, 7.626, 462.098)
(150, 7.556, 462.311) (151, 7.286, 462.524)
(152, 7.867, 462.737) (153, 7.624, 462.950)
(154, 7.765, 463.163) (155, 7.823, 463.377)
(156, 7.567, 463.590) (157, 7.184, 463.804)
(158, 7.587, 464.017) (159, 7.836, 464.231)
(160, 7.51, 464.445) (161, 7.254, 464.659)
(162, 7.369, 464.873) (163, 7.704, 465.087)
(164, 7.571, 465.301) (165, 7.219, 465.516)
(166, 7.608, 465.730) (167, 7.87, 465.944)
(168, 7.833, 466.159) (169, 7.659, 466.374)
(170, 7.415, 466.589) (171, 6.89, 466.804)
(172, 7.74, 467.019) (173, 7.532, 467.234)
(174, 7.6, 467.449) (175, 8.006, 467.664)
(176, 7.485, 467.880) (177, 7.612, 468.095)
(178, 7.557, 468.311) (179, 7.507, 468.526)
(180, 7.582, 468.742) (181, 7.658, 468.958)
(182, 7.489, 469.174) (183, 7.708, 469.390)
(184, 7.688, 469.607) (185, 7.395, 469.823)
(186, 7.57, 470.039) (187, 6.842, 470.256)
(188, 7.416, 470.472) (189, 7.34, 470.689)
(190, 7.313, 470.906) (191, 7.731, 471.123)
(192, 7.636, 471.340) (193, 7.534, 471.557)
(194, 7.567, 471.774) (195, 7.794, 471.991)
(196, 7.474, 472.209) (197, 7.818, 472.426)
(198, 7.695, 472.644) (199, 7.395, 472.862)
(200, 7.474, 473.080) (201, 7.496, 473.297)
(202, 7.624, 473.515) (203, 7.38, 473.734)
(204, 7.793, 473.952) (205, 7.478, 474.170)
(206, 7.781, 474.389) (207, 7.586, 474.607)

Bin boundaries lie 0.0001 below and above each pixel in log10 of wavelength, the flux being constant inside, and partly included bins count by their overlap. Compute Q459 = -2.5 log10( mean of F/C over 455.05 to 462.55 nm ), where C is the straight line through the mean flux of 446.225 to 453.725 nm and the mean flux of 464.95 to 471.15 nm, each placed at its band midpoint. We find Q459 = -0.01 mag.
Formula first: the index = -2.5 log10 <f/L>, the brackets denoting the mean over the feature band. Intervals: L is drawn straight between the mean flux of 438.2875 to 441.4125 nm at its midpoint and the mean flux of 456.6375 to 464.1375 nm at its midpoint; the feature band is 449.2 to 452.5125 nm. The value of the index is -0.07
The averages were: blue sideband 6.55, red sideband 7.59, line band 7.59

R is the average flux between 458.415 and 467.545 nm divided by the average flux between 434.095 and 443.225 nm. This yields 1.1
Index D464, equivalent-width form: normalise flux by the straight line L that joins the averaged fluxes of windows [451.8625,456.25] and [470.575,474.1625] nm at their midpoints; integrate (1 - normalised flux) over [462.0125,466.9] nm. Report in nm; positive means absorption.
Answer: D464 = -0.05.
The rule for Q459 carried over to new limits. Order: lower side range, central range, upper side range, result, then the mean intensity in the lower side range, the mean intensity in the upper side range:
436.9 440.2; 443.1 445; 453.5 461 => -0.07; 6.46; 7.53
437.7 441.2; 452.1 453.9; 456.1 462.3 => 0.02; 6.49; 7.58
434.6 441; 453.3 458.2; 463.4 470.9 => -0.05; 6.61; 7.52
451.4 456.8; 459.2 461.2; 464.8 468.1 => -0.02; 7.38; 7.57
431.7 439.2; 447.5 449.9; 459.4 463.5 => -0.05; 6.53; 7.63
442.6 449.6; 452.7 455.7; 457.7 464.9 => 0.02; 7.21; 7.56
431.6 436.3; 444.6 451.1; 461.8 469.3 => -0.05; 6.56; 7.57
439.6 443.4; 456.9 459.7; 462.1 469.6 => -0.02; 6.94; 7.57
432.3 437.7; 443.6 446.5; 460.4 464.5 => -0.02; 6.55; 7.63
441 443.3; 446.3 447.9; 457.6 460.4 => -0.02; 7.17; 7.5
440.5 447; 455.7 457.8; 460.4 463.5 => -0.03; 7.05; 7.66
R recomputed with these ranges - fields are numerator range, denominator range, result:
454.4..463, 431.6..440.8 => 1.15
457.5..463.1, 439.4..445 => 1.08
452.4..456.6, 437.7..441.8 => 1.12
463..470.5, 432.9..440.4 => 1.15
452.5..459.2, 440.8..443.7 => 1.05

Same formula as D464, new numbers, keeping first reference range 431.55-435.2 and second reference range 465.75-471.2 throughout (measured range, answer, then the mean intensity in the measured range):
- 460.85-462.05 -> -0.05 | 7.64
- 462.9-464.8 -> -0.04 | 7.57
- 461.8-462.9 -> -0.03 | 7.55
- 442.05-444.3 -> -0.12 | 7.17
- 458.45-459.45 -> -0.03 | 7.48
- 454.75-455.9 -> -0.02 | 7.29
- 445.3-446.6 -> 0.01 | 6.81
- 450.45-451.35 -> -0.10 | 7.78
